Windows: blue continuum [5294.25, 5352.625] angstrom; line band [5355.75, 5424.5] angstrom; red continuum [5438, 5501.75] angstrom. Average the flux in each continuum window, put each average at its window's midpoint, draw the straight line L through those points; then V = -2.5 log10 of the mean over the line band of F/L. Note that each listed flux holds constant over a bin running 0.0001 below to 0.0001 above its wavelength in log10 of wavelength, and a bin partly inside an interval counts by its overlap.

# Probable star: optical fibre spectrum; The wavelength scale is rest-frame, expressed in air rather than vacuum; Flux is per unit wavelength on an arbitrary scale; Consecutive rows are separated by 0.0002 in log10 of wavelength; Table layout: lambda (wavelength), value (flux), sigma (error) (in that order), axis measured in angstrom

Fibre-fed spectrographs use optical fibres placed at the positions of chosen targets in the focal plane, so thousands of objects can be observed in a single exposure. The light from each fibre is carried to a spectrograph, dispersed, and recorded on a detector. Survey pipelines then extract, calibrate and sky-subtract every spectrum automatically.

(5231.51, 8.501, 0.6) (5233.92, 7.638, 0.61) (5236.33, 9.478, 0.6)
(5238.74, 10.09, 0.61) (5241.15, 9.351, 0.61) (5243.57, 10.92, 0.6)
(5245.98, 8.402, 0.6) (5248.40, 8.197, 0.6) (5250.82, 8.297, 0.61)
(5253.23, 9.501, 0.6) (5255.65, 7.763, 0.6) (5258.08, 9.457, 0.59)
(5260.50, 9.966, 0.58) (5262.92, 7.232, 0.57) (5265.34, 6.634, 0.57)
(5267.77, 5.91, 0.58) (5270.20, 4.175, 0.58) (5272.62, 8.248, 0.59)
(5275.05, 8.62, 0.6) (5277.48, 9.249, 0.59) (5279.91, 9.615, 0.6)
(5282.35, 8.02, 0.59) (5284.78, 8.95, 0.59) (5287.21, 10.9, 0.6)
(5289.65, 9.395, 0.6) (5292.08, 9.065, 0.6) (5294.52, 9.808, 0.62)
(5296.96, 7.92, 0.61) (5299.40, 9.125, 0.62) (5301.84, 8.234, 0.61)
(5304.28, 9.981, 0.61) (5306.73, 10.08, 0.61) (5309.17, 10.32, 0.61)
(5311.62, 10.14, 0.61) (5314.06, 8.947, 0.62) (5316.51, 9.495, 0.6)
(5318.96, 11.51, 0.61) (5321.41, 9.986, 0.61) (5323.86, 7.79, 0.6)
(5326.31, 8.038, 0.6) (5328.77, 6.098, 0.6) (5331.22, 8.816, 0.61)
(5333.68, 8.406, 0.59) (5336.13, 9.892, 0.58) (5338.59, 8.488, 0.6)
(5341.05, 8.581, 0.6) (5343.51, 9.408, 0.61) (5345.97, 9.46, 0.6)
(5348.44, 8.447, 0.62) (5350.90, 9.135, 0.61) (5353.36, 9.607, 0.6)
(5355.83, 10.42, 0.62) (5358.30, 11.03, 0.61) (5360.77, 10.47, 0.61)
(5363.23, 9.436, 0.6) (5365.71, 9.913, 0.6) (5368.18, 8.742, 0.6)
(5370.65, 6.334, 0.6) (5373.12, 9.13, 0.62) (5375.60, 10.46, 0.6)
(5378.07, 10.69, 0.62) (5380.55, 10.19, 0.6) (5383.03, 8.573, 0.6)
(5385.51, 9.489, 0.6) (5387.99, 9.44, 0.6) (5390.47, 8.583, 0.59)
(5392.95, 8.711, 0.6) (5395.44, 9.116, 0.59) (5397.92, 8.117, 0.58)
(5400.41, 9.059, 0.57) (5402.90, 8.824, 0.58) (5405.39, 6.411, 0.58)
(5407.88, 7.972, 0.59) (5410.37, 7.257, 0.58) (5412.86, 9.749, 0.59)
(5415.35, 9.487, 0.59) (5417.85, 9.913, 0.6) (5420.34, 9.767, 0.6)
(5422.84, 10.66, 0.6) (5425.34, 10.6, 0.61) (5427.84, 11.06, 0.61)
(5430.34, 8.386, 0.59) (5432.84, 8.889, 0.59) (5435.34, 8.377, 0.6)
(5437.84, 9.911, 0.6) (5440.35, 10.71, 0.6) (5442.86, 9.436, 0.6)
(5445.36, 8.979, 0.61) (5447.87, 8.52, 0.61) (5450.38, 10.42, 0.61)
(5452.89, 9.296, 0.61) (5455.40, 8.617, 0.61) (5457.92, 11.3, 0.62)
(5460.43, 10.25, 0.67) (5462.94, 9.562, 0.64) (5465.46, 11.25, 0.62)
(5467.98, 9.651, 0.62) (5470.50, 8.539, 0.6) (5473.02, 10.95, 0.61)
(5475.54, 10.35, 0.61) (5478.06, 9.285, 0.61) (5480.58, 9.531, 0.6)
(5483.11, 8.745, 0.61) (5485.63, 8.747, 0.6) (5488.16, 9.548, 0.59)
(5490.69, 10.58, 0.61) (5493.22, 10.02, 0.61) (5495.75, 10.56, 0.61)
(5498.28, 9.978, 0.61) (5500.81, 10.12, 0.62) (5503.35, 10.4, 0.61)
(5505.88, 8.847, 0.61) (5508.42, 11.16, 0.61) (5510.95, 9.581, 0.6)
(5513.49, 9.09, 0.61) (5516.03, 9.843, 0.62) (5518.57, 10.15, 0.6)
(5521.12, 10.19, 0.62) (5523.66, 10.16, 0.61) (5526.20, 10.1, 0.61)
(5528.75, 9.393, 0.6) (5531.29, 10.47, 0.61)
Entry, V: 0.02 mag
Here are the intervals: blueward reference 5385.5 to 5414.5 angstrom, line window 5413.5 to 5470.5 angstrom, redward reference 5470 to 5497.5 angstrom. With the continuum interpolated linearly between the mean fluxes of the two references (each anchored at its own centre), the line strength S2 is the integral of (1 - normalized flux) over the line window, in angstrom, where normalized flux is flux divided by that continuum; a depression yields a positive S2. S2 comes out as -3.8 angstrom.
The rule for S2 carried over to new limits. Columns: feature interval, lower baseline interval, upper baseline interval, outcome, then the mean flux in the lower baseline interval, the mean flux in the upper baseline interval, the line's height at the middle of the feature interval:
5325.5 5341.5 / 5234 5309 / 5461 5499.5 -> 1.32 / 8.76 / 9.83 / 9.08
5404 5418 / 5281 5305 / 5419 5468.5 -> 1.87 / 9.13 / 9.78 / 9.64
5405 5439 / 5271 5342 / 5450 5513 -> 1.27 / 9.07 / 9.87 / 9.6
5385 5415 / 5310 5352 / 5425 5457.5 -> 2.38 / 8.99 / 9.49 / 9.3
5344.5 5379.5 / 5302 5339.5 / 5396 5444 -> -1.30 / 9.18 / 9.19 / 9.18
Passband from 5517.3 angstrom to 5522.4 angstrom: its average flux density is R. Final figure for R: 10.2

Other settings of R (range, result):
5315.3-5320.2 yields 10.5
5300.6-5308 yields 9.44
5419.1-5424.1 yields 10.2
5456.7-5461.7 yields 10.8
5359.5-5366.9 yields 9.94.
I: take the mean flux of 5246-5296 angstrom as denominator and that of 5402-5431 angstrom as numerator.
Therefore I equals 1.09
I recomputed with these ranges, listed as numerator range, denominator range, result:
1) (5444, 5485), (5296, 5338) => 1.06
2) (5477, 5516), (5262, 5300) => 1.17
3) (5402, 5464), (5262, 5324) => 1.06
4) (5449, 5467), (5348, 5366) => 1.02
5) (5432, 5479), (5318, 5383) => 1.05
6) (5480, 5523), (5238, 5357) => 1.11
